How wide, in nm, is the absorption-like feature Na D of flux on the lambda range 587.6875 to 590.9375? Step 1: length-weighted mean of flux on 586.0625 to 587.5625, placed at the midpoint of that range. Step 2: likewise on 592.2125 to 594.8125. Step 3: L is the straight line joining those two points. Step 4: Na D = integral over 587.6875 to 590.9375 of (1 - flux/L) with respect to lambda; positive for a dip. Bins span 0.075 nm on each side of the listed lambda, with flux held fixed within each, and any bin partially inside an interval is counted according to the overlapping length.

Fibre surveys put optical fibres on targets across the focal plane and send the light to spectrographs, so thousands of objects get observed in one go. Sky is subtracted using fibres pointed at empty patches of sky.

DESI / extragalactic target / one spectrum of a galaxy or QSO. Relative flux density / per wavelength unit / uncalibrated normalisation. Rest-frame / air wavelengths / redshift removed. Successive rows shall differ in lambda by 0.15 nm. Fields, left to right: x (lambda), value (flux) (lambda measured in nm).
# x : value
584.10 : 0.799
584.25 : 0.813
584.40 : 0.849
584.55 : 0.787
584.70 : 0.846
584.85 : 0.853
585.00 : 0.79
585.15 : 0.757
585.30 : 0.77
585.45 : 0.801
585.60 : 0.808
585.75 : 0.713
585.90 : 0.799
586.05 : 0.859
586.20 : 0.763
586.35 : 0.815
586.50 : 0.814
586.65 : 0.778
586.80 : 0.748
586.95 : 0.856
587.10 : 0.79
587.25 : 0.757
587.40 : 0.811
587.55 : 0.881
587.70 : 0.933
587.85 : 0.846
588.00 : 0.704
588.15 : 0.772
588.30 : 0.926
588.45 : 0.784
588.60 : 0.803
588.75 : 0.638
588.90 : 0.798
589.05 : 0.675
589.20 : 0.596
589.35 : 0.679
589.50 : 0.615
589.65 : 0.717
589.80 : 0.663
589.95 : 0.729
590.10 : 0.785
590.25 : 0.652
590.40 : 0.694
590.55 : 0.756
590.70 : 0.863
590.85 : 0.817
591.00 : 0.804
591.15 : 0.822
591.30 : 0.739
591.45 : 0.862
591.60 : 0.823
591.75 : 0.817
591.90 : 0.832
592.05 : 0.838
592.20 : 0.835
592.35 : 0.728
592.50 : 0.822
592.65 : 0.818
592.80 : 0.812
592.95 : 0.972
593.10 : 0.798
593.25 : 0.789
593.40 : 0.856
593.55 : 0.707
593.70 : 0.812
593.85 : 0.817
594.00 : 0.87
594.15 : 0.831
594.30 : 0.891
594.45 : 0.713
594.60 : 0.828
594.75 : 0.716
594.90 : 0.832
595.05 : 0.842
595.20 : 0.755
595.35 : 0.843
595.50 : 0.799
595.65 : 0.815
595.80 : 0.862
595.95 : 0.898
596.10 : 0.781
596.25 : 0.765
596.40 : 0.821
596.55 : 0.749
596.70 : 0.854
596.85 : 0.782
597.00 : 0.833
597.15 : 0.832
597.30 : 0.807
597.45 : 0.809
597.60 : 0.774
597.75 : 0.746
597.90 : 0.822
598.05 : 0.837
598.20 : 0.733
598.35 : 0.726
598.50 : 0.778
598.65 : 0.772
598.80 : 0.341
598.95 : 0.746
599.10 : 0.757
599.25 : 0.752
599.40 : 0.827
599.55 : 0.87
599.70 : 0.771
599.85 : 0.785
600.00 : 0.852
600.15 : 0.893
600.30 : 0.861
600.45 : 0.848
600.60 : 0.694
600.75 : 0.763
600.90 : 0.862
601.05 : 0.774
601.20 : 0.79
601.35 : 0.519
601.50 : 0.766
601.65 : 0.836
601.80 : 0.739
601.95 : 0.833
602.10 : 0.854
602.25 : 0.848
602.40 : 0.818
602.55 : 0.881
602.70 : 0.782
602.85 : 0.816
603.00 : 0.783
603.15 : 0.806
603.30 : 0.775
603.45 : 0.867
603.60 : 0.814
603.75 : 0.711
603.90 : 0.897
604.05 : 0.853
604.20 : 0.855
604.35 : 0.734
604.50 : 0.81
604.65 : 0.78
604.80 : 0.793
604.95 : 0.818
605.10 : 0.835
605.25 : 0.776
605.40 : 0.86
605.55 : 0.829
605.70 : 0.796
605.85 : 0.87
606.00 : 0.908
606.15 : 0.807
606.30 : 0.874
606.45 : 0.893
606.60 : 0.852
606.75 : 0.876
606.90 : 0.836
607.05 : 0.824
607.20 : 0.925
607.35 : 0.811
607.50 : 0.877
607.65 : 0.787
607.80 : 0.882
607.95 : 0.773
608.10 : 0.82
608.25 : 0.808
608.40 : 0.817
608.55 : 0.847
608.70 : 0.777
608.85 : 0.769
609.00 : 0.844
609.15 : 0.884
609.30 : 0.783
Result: 0.24 nm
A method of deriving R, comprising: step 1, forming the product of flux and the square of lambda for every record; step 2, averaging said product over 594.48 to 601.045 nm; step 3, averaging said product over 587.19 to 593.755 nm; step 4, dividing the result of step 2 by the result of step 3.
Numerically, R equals 1.04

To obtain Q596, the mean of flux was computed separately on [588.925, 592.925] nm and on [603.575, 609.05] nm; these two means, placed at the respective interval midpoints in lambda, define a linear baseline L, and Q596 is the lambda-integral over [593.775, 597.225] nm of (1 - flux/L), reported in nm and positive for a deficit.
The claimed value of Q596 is -0.137 nm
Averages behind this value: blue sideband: 0.764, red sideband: 0.828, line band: 0.814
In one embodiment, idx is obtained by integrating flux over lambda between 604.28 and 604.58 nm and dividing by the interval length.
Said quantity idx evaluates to 0.773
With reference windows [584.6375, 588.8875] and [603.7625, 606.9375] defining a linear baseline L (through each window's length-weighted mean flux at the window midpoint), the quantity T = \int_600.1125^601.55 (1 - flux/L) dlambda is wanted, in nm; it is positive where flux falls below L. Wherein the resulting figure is 0.09 nm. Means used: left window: 0.8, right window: 0.833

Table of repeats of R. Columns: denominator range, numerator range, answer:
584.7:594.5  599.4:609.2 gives 1.09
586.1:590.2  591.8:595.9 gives 1.09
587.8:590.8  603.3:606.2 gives 1.18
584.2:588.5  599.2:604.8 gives 1.05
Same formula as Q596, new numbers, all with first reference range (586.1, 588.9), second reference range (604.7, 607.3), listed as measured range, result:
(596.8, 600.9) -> 0.24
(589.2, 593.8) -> 0.18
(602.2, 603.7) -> 0.04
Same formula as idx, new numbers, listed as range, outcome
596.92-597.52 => 0.82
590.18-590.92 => 0.757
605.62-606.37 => 0.851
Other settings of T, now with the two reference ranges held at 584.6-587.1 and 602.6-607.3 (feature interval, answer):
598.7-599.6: 0.116 nm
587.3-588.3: -0.037 nm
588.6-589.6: 0.155 nm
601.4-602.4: 0.021 nm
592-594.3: -0.038 nm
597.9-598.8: 0.087 nm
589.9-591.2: 0.059 nm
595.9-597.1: 0.008 nm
